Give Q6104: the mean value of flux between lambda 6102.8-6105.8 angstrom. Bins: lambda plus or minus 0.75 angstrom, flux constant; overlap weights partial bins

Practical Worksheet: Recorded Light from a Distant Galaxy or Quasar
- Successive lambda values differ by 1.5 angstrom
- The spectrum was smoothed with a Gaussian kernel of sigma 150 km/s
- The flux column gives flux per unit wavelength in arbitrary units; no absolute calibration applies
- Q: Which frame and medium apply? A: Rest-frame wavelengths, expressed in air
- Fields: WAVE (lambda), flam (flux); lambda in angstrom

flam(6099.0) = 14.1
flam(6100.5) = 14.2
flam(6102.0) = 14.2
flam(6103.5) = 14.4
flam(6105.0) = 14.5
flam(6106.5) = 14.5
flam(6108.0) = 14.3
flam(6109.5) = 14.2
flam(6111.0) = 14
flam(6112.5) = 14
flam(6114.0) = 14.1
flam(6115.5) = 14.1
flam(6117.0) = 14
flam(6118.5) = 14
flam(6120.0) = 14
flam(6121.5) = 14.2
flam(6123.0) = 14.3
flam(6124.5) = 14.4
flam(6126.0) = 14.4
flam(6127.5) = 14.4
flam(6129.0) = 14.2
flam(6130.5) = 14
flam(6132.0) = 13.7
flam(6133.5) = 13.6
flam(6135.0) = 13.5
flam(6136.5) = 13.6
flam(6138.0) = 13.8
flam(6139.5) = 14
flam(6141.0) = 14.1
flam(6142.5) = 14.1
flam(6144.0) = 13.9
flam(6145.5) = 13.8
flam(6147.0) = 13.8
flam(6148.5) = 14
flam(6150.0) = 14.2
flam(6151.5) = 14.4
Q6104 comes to 14.5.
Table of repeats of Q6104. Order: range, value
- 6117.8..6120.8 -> 14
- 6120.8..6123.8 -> 14.3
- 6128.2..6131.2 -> 14.1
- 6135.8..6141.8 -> 13.9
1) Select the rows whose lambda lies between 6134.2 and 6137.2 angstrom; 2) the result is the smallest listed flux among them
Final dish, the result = 13.5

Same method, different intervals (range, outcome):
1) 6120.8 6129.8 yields 14.2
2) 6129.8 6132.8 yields 13.7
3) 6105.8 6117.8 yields 14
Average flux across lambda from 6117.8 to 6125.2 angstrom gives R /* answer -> 14.2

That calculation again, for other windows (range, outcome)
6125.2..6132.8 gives 14.1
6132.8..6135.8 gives 13.5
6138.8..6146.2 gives 14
